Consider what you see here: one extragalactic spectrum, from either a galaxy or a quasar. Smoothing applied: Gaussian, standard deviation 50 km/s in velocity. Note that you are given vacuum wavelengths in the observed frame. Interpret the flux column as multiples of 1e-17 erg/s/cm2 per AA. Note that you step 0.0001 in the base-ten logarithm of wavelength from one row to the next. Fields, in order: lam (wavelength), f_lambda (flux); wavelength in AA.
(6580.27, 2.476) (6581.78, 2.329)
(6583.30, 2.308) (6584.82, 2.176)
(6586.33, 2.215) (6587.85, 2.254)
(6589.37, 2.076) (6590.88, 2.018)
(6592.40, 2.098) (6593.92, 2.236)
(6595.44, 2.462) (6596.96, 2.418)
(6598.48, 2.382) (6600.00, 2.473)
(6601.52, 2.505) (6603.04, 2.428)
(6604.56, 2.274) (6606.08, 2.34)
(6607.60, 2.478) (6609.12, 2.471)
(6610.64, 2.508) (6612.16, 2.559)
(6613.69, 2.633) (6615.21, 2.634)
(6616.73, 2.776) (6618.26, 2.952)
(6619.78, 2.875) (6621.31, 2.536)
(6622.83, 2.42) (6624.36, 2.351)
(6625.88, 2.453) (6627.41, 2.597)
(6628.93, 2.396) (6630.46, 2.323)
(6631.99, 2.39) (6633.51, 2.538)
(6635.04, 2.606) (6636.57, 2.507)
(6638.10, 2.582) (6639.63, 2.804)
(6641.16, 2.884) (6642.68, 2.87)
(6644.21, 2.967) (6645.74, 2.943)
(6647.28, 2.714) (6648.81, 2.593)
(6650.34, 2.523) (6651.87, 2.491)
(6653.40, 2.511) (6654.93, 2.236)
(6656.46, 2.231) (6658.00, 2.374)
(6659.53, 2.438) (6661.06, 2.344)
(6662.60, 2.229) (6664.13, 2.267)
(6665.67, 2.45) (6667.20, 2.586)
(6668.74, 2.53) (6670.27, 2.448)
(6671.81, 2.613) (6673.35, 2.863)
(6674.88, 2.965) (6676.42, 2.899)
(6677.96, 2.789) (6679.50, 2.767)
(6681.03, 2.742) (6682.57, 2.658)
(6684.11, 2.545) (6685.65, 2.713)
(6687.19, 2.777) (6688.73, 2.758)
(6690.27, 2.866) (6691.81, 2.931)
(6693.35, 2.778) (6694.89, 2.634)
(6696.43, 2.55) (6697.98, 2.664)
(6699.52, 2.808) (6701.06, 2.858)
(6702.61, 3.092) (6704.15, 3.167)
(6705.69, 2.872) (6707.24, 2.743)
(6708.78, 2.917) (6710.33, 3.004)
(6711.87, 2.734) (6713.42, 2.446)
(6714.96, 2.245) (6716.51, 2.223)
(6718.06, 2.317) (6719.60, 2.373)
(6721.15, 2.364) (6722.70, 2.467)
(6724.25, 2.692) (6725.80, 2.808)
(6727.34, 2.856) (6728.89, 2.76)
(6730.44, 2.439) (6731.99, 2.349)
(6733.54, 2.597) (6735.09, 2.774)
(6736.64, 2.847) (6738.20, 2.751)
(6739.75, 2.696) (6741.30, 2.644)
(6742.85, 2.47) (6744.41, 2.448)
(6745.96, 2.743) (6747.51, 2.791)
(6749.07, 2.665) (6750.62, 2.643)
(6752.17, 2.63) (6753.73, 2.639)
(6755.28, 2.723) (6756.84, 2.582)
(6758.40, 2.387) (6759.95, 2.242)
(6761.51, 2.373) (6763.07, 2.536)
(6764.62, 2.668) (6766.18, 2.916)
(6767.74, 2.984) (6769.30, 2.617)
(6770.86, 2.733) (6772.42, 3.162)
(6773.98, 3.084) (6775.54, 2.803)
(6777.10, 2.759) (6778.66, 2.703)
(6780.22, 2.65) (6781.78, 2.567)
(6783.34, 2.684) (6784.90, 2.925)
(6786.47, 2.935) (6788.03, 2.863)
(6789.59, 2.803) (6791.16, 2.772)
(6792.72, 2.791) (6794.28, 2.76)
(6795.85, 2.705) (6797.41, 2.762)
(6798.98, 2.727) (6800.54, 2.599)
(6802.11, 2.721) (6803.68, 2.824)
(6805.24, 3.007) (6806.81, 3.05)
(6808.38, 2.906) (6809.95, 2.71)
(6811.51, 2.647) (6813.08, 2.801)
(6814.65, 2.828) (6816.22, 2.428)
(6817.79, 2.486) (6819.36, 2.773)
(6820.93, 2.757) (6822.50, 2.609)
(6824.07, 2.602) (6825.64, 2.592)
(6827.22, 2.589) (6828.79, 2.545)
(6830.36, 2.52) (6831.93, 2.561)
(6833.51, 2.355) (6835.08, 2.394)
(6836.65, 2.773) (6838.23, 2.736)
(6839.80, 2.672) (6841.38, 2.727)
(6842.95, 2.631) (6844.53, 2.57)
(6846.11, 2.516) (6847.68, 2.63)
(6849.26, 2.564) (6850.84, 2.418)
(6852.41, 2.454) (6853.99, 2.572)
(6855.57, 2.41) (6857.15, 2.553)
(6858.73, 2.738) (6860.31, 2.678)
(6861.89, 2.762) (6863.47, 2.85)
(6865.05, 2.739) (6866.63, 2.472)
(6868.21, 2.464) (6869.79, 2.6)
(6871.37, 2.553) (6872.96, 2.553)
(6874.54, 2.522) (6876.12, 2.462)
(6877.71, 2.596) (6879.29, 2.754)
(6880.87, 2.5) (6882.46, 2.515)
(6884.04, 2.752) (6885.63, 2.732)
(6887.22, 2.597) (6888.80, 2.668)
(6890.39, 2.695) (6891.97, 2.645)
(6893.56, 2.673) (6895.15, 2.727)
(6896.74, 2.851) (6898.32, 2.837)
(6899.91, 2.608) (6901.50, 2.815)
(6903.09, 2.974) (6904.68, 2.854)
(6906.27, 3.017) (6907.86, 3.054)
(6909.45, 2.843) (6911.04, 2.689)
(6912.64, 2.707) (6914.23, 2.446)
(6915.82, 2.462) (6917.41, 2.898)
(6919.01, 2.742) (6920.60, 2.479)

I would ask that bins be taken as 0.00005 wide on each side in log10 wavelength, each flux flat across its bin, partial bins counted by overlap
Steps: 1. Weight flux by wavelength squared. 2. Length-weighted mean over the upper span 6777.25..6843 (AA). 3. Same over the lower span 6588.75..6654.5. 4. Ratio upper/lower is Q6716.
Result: 1.1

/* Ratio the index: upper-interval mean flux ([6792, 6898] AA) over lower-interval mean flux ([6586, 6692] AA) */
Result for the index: 1.04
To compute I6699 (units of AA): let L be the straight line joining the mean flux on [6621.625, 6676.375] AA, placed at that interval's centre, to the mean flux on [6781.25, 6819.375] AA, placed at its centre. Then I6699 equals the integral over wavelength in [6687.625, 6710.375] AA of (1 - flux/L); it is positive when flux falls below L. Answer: -1.88 AA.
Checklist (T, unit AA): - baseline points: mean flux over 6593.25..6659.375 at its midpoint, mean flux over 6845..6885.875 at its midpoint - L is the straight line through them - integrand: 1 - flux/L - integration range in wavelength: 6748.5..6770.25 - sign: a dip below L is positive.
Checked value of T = -0.4 AA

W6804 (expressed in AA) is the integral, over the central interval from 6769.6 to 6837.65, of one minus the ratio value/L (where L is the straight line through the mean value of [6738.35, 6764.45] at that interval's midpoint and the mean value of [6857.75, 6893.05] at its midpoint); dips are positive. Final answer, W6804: -3.24 AA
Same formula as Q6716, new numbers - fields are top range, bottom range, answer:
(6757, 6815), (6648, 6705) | 1.08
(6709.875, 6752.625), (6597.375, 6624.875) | 1.06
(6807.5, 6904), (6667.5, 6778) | 1.02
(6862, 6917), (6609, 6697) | 1.10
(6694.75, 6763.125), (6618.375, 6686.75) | 1.04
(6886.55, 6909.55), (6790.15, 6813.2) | 1.03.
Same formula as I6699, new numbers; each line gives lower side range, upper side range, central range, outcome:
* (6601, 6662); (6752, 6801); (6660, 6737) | -0.88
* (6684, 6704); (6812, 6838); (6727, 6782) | 0.59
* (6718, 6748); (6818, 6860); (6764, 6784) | -1.48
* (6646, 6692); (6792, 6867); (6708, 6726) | 0.50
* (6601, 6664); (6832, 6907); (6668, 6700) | -2.06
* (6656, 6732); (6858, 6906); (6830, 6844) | 0.37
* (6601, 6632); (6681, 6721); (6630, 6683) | 0.31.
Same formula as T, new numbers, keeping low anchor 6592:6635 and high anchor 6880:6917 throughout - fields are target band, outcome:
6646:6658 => 0.17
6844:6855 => 0.64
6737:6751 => -0.32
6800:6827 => -0.70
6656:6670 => 0.78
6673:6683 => -1.08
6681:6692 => -0.82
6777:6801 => -1.07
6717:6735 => 0.22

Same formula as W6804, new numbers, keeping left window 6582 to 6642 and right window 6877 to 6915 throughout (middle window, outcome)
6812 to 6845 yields 0.6 AA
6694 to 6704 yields -1.0 AA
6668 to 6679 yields -0.9 AA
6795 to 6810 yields -0.9 AA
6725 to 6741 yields -0.7 AA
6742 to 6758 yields -0.2 AA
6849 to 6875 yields 1.1 AA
